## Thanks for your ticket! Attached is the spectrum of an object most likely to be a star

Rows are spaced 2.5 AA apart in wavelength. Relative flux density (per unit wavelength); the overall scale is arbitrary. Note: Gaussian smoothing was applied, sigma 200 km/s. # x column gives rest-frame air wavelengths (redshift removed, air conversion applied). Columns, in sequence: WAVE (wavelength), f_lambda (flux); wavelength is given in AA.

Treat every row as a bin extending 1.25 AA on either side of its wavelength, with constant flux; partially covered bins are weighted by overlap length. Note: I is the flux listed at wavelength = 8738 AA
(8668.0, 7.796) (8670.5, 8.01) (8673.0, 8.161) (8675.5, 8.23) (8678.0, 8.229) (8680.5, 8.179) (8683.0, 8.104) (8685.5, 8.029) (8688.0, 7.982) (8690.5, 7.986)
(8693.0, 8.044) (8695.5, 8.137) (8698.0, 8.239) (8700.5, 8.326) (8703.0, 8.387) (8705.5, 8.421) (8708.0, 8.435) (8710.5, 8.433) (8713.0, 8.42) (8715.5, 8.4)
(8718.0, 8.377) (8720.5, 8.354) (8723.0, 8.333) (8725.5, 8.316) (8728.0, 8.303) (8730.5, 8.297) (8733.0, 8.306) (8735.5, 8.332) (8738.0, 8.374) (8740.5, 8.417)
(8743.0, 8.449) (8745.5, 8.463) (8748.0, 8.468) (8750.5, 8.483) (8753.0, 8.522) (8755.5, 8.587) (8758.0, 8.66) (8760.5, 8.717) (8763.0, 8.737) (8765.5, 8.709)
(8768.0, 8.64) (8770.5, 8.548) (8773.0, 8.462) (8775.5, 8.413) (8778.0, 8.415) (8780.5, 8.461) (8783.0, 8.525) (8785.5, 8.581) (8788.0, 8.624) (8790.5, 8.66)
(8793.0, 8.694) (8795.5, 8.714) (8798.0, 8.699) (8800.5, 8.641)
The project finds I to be 8.374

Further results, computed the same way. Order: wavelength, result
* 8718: 8.377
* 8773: 8.462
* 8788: 8.624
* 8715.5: 8.4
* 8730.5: 8.297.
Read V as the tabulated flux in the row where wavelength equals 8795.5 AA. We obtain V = 8.714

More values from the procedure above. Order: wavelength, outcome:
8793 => 8.694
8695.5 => 8.137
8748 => 8.468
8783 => 8.525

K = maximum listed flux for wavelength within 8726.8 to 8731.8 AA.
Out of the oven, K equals 8.303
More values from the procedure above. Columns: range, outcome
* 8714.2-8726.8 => 8.4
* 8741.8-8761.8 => 8.717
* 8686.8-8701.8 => 8.326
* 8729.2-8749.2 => 8.468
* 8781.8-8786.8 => 8.581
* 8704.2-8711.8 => 8.435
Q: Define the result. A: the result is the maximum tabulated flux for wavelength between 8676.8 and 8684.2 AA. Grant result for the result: 8.229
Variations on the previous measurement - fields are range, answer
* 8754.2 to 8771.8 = 8.737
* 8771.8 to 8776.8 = 8.462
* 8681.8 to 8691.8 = 8.104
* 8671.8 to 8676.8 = 8.23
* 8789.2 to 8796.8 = 8.714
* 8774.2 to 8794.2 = 8.694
